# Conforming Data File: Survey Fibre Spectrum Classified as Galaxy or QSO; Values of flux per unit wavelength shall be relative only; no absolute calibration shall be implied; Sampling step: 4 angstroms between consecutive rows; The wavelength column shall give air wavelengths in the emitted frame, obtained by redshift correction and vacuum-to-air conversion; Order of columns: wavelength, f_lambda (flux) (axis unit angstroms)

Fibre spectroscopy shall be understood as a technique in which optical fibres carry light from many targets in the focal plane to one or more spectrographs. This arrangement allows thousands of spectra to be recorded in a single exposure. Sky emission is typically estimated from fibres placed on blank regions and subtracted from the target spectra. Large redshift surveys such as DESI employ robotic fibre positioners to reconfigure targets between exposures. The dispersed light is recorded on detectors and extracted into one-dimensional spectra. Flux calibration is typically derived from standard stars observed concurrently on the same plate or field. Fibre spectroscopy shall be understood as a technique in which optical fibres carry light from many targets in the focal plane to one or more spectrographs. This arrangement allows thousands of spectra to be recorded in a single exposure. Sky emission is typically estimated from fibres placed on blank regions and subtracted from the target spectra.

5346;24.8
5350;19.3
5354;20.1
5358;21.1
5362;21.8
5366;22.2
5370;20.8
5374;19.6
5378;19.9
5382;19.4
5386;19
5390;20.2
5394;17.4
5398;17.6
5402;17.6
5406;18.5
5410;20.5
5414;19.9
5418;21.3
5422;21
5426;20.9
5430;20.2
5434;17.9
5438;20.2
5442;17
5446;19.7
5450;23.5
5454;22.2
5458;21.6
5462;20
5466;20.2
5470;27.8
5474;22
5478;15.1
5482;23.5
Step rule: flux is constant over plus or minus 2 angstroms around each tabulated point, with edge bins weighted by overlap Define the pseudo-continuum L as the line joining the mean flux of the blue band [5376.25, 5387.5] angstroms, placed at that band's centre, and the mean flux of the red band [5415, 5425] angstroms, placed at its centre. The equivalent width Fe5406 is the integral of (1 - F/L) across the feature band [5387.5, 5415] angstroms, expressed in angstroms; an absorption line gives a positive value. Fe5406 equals 2.0 angstroms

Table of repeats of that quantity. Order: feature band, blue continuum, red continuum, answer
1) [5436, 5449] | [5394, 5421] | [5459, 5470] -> 0.9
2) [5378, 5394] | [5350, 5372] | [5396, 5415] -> 0.4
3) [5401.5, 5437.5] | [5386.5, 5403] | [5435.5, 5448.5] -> -2.2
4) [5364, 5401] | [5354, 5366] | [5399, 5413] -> 1.2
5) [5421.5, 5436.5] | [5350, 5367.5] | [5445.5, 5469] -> 1.1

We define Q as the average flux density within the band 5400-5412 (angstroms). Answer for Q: 18.9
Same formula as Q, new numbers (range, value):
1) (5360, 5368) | 22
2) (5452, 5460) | 21.9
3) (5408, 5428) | 20.7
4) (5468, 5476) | 24.9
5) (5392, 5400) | 17.5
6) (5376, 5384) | 19.6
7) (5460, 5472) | 22.7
